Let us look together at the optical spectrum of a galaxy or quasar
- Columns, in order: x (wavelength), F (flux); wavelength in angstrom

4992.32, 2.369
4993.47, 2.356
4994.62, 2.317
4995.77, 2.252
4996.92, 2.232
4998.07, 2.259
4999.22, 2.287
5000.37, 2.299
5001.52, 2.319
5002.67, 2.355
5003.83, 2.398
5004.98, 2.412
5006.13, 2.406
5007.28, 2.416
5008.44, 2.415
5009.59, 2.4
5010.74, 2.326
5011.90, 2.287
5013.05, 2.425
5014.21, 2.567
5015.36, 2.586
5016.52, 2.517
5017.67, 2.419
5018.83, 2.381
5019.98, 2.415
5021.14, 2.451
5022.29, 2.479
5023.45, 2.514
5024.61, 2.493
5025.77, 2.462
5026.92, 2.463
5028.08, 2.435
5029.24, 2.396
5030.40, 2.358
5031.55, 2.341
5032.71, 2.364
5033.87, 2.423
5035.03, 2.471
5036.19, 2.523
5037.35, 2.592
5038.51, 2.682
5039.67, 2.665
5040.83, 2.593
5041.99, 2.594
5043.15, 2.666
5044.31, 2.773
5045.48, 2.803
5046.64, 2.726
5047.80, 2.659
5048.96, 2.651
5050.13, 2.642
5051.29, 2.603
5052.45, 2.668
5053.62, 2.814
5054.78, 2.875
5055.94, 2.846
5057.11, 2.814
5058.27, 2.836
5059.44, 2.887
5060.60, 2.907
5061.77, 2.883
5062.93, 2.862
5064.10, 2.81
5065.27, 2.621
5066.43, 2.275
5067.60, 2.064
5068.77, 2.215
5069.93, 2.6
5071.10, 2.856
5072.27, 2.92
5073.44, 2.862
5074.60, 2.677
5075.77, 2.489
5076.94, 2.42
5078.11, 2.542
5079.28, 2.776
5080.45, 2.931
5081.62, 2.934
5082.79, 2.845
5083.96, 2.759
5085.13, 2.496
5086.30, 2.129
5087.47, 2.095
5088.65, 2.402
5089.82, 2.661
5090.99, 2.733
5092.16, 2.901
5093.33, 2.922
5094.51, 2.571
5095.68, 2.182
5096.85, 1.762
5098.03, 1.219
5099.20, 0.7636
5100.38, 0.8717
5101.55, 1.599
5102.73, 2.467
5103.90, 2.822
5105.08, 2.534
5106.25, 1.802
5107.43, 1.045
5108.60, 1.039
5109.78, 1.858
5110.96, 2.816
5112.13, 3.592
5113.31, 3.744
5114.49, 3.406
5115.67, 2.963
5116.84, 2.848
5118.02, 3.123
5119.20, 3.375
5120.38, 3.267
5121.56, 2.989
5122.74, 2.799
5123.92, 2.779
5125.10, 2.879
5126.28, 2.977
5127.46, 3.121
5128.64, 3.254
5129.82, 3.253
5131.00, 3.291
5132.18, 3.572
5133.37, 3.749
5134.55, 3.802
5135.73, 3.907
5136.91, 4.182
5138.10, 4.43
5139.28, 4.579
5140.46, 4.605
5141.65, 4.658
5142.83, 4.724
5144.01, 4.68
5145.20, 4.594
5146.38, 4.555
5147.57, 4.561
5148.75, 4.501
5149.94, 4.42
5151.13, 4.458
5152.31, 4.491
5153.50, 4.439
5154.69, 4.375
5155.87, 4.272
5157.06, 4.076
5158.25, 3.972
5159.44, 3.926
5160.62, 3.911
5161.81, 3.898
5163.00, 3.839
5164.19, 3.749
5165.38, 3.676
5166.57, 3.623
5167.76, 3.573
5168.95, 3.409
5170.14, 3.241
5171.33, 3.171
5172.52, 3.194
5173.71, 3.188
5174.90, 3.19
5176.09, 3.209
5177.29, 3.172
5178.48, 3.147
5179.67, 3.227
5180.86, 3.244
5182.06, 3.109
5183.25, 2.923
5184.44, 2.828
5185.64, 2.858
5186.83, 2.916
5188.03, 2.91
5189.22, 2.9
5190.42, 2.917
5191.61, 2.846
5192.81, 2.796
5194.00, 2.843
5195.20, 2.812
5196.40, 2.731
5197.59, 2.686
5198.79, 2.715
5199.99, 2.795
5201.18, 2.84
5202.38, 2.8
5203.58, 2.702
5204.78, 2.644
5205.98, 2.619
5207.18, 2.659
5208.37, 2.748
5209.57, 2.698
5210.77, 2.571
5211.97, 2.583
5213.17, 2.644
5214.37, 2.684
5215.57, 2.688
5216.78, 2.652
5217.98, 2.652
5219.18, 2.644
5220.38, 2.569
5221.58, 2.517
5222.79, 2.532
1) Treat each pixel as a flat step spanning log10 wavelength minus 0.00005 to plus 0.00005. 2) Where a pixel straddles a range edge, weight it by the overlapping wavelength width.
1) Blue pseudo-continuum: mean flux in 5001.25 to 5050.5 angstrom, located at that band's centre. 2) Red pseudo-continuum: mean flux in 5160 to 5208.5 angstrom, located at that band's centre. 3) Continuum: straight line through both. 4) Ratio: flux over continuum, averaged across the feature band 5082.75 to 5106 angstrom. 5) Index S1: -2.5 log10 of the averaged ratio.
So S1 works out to 0.23 mag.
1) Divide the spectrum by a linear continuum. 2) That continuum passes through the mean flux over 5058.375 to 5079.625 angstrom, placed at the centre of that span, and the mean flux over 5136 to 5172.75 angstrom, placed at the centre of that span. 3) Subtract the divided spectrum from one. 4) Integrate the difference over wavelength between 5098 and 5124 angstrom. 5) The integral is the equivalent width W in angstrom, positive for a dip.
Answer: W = 7.36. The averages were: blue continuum 2.65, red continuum 4.13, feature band 2.44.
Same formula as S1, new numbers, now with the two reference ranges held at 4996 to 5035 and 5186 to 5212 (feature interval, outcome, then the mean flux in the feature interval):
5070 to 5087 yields -0.064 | 2.68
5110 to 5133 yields -0.201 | 3.14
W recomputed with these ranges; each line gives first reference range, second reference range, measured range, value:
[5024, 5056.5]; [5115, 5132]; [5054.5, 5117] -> 7.9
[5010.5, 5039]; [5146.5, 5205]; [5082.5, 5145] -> 2.4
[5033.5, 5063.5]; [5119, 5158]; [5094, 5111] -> 8.2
